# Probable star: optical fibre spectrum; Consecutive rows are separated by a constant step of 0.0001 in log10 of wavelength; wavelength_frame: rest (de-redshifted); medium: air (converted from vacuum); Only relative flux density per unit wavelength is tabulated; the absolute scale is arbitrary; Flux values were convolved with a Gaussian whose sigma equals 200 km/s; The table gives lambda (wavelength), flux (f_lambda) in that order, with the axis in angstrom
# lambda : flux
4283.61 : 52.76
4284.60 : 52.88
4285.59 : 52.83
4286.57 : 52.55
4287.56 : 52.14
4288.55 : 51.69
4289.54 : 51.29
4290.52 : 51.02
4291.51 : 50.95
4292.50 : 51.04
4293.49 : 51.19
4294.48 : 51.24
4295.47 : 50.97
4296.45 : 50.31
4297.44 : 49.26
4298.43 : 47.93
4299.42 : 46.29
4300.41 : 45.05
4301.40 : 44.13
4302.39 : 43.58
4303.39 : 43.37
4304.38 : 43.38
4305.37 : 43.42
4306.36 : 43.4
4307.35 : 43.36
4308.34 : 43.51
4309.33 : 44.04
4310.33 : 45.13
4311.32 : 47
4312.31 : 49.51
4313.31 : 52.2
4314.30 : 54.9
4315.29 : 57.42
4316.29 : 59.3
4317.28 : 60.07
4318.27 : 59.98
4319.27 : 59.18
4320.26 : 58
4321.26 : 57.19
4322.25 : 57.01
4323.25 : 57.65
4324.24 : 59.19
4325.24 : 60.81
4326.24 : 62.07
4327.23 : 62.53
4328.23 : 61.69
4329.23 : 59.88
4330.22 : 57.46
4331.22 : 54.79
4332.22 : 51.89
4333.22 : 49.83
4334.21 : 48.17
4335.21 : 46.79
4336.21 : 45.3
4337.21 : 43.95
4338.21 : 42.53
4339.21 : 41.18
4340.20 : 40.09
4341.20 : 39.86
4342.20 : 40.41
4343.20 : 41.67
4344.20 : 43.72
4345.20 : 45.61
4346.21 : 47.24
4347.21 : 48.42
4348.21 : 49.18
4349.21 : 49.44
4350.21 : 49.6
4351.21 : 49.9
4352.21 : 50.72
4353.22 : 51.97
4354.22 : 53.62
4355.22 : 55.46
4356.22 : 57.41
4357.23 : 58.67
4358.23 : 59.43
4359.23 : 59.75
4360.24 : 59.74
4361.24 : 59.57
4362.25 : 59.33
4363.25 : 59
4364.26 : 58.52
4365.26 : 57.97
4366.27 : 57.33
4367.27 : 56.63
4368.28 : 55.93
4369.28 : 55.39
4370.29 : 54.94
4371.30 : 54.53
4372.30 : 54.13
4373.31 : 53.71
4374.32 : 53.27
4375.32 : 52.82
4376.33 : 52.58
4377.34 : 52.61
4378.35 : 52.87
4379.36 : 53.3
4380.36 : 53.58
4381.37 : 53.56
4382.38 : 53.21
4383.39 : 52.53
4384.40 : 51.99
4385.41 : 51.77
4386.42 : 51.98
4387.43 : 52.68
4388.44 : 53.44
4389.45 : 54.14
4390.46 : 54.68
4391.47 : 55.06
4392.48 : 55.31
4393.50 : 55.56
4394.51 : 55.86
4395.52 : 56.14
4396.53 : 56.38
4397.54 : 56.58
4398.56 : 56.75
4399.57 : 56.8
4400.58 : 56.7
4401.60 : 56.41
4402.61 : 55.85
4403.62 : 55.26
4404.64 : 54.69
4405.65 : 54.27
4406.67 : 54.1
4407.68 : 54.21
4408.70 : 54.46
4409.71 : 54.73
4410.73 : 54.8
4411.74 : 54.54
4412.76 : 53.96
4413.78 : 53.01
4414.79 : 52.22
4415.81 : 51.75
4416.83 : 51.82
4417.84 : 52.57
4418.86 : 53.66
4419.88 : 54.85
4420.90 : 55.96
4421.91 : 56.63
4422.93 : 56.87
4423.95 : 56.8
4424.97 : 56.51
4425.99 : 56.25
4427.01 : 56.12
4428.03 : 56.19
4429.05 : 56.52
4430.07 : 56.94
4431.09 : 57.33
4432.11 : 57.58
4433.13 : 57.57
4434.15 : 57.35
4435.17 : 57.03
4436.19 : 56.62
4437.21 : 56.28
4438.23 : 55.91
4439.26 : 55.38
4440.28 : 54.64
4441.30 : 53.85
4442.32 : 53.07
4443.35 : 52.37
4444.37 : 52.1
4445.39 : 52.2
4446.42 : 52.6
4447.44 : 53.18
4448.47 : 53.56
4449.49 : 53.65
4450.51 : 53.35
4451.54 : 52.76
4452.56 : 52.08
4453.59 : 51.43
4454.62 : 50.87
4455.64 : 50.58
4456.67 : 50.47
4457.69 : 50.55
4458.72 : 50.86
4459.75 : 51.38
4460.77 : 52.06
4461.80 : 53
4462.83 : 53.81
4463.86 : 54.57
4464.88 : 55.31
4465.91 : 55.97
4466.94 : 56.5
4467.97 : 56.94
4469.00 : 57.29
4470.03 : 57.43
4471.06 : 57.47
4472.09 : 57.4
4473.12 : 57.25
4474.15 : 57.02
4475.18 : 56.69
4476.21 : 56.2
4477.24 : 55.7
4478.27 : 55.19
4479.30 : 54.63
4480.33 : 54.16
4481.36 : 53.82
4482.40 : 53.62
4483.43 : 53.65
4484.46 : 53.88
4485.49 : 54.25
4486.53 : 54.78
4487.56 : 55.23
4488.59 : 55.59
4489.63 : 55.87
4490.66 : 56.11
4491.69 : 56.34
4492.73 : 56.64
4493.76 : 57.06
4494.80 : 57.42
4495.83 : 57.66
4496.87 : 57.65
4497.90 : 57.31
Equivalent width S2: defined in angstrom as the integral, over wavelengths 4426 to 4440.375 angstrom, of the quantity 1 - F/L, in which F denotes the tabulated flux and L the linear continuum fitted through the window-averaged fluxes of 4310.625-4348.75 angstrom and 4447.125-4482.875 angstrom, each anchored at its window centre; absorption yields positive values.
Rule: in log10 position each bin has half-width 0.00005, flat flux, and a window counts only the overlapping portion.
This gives -0.8 angstrom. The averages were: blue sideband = 51.9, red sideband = 54.2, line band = 56.6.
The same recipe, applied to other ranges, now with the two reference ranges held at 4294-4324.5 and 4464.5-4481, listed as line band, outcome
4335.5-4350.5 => 2.1 angstrom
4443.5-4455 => 0.6 angstrom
